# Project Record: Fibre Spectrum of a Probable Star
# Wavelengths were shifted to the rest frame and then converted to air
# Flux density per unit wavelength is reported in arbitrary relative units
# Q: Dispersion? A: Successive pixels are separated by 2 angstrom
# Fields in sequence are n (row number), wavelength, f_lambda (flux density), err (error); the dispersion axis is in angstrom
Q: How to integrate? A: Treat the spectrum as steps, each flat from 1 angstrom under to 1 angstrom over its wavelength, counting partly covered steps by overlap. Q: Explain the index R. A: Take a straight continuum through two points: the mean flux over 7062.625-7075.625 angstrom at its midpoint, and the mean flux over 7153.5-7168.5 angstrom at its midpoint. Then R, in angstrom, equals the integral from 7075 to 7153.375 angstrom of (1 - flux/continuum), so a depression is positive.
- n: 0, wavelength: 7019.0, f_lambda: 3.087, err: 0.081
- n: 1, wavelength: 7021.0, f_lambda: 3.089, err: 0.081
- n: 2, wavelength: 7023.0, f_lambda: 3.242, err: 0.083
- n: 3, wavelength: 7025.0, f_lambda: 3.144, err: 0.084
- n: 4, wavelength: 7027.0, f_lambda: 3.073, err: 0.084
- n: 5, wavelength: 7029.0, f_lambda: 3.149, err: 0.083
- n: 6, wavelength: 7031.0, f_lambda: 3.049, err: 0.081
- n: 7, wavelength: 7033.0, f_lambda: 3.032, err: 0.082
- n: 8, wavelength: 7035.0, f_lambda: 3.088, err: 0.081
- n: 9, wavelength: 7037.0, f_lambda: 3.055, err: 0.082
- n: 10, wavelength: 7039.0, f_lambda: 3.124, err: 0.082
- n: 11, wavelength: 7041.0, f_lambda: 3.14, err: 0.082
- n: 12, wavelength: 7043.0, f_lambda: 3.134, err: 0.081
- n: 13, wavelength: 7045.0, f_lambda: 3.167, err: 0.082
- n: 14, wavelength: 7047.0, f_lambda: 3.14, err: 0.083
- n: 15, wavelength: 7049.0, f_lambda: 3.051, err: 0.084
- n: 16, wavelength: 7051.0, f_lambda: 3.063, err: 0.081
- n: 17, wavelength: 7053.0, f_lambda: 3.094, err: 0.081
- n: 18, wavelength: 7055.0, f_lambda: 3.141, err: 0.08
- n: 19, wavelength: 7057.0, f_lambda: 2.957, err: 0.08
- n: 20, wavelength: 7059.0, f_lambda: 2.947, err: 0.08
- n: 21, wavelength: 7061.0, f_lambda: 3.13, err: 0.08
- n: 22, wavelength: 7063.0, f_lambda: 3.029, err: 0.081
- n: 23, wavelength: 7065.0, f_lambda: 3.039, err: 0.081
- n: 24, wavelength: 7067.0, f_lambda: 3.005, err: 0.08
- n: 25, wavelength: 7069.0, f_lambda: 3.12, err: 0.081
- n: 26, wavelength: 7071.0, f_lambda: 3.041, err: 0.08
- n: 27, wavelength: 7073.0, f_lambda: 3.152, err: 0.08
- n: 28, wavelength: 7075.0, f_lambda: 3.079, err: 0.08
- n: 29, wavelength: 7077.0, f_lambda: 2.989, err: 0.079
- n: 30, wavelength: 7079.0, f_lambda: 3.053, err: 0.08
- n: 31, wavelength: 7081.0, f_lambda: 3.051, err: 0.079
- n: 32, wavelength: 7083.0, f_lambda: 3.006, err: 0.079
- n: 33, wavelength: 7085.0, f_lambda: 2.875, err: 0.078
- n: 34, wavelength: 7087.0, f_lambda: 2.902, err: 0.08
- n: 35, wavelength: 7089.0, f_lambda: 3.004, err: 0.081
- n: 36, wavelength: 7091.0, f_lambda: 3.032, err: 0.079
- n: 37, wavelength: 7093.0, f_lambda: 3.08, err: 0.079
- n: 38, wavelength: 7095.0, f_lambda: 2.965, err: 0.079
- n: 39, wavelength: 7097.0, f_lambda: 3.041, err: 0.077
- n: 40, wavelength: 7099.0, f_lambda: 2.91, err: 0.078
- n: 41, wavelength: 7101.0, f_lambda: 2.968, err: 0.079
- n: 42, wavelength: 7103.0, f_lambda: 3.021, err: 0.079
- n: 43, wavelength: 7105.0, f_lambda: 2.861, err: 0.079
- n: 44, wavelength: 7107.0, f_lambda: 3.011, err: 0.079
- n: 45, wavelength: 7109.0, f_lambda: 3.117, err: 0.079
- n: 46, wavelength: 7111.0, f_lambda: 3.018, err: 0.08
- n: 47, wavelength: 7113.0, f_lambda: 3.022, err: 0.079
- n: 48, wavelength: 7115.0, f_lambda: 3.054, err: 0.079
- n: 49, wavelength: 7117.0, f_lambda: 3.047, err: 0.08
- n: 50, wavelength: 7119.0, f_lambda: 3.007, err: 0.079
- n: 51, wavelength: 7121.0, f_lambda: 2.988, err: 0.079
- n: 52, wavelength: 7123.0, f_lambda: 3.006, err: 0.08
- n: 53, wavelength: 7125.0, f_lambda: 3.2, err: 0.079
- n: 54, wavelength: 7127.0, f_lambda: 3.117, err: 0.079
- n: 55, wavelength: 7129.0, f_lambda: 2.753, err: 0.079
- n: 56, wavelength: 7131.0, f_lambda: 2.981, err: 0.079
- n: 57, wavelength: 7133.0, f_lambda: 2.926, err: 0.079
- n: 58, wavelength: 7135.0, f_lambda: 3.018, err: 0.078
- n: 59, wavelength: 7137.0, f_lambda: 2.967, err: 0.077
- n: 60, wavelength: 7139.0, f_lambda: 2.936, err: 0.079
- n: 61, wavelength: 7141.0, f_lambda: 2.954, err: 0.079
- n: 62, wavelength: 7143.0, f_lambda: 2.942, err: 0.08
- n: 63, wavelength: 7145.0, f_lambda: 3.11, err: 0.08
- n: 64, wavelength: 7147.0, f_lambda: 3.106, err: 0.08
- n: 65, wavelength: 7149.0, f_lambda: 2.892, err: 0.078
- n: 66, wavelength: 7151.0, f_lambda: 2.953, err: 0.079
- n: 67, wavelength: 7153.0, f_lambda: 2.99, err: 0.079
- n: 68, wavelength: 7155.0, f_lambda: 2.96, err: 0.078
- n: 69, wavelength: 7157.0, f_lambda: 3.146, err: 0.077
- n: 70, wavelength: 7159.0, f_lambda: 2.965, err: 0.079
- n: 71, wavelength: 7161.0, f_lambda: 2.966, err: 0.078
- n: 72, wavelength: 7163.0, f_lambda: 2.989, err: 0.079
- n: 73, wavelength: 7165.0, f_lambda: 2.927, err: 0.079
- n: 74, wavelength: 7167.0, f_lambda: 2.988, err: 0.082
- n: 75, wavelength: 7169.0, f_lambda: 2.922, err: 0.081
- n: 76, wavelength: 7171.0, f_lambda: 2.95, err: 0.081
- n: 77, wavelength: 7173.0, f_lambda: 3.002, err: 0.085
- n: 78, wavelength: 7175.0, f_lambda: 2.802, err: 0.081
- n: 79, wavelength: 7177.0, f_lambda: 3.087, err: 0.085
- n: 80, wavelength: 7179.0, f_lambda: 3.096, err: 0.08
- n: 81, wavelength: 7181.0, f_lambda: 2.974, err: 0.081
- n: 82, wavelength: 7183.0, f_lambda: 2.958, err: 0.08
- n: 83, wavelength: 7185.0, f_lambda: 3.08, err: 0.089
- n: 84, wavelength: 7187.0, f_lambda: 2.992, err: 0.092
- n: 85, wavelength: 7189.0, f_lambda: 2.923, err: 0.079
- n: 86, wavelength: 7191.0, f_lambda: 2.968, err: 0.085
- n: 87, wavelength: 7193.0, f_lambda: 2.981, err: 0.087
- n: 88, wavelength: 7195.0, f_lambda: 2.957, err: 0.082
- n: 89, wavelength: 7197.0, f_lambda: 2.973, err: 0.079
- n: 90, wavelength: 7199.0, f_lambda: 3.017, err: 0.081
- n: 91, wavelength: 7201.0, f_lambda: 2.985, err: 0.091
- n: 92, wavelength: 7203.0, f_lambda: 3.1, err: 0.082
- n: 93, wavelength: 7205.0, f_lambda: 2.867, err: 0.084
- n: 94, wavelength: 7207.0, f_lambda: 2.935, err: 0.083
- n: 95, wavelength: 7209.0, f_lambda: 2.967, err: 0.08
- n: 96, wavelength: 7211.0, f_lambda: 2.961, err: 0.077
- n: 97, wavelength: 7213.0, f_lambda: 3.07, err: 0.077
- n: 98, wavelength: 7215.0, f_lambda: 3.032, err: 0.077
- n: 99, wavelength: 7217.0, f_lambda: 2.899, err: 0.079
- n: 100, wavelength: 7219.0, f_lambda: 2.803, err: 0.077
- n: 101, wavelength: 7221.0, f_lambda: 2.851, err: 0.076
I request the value 0.8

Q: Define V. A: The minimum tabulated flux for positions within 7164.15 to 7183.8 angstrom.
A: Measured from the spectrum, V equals 2.802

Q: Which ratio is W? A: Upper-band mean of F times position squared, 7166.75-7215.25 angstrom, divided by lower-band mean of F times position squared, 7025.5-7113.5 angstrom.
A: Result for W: 1.01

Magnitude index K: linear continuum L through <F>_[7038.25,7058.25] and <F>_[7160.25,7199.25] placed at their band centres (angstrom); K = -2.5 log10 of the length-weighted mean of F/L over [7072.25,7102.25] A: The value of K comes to 0.02 mag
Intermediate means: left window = 3.1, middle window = 3.01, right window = 2.98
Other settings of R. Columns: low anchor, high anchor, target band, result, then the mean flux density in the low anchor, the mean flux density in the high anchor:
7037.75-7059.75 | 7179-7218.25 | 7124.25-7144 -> 0.3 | 3.09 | 2.98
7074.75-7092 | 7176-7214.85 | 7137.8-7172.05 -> 0.2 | 3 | 3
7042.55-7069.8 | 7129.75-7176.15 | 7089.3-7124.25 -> 0.1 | 3.07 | 2.97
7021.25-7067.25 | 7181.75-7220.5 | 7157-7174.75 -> 0.2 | 3.09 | 2.97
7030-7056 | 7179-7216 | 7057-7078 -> 0.2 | 3.1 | 2.99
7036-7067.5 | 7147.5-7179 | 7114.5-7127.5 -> -0.2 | 3.08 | 2.98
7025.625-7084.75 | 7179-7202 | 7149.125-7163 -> 0.1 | 3.07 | 2.99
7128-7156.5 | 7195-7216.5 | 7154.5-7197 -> -0.1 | 2.97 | 2.99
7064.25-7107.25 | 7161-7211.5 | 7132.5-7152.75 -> 0.1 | 3.01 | 2.98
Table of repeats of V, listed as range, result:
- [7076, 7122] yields 2.861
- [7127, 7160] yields 2.753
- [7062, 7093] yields 2.875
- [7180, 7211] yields 2.867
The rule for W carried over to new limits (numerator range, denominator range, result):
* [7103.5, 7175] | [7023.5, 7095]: 1.00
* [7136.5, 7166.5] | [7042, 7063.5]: 1.00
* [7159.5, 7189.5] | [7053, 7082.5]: 1.01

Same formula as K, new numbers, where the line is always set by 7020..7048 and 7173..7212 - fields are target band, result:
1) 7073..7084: 0.01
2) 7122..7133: 0.01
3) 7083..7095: 0.03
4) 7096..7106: 0.04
